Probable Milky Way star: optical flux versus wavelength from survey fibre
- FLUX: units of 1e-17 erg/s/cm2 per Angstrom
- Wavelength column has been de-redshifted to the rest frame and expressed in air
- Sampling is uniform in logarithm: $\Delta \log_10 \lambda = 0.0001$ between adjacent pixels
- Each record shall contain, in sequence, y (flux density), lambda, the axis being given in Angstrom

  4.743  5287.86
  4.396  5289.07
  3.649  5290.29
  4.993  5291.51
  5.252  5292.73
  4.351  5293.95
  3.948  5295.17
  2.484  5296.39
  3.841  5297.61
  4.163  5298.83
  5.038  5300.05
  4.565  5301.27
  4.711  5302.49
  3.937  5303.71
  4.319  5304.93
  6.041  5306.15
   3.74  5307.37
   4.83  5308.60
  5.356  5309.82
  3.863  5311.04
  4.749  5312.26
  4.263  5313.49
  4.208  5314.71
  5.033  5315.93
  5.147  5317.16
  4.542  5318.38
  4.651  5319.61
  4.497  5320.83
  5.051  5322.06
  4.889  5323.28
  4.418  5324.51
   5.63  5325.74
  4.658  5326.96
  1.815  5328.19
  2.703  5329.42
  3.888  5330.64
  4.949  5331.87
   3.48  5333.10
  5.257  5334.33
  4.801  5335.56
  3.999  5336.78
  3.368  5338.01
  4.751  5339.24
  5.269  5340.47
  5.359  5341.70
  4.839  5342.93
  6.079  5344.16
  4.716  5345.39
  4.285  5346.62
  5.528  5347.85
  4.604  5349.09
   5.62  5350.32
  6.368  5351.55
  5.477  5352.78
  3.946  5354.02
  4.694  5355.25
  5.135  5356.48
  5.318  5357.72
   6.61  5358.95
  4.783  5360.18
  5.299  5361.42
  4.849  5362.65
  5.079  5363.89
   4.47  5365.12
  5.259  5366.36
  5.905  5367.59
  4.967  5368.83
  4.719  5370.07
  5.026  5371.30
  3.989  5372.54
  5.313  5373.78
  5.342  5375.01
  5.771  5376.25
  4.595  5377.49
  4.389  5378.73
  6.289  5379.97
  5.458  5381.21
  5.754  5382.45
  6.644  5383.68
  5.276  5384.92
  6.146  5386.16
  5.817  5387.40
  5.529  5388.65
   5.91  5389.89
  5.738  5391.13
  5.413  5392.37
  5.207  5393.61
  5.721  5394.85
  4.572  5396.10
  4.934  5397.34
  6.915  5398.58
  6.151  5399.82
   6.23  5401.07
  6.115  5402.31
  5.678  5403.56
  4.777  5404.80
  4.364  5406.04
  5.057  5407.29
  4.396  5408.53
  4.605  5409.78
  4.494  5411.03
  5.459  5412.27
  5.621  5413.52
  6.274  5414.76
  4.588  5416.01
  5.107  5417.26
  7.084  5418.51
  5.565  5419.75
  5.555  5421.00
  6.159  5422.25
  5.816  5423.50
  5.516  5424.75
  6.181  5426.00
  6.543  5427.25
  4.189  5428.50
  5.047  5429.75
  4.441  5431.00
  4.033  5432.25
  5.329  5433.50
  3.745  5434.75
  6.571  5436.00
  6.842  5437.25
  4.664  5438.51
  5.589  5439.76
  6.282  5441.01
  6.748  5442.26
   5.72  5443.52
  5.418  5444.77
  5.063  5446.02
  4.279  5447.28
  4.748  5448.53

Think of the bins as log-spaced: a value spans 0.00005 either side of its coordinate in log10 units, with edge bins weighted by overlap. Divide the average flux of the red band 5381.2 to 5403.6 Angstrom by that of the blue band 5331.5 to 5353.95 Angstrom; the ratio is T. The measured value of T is 1.17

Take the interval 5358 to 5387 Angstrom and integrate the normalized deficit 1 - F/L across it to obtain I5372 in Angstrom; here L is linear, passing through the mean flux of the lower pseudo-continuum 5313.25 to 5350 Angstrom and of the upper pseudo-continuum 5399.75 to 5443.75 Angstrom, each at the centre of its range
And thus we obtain -2.0 Angstrom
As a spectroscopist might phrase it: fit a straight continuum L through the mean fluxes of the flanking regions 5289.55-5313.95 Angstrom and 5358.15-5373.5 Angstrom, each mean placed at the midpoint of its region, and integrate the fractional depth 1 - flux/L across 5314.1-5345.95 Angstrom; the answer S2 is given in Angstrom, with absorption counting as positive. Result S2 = 1.1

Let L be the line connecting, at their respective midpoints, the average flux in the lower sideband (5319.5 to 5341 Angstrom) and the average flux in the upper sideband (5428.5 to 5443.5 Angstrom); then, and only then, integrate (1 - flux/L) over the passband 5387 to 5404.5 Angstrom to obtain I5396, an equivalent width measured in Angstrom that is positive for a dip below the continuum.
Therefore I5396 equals -2.6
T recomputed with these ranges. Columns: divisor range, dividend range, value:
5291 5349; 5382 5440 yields 1.21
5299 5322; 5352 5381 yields 1.10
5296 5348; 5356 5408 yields 1.20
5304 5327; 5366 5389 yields 1.14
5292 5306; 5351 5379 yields 1.19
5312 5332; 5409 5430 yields 1.25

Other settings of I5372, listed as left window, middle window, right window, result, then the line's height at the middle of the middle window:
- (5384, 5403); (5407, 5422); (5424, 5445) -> 0.66 Angstrom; 5.59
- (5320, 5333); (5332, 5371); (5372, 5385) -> -1.84 Angstrom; 4.77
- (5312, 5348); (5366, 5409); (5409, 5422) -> -2.23 Angstrom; 5.15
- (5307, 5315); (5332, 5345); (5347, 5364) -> 0.55 Angstrom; 4.93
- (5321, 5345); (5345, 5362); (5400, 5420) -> -1.65 Angstrom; 4.72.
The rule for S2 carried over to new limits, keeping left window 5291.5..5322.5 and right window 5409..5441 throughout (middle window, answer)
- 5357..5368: -0.8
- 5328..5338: 1.7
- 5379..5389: -1.4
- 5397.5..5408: -0.8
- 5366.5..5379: 0.0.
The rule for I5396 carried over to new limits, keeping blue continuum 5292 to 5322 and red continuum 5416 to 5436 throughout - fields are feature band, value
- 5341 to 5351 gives -0.8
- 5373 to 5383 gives -0.6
